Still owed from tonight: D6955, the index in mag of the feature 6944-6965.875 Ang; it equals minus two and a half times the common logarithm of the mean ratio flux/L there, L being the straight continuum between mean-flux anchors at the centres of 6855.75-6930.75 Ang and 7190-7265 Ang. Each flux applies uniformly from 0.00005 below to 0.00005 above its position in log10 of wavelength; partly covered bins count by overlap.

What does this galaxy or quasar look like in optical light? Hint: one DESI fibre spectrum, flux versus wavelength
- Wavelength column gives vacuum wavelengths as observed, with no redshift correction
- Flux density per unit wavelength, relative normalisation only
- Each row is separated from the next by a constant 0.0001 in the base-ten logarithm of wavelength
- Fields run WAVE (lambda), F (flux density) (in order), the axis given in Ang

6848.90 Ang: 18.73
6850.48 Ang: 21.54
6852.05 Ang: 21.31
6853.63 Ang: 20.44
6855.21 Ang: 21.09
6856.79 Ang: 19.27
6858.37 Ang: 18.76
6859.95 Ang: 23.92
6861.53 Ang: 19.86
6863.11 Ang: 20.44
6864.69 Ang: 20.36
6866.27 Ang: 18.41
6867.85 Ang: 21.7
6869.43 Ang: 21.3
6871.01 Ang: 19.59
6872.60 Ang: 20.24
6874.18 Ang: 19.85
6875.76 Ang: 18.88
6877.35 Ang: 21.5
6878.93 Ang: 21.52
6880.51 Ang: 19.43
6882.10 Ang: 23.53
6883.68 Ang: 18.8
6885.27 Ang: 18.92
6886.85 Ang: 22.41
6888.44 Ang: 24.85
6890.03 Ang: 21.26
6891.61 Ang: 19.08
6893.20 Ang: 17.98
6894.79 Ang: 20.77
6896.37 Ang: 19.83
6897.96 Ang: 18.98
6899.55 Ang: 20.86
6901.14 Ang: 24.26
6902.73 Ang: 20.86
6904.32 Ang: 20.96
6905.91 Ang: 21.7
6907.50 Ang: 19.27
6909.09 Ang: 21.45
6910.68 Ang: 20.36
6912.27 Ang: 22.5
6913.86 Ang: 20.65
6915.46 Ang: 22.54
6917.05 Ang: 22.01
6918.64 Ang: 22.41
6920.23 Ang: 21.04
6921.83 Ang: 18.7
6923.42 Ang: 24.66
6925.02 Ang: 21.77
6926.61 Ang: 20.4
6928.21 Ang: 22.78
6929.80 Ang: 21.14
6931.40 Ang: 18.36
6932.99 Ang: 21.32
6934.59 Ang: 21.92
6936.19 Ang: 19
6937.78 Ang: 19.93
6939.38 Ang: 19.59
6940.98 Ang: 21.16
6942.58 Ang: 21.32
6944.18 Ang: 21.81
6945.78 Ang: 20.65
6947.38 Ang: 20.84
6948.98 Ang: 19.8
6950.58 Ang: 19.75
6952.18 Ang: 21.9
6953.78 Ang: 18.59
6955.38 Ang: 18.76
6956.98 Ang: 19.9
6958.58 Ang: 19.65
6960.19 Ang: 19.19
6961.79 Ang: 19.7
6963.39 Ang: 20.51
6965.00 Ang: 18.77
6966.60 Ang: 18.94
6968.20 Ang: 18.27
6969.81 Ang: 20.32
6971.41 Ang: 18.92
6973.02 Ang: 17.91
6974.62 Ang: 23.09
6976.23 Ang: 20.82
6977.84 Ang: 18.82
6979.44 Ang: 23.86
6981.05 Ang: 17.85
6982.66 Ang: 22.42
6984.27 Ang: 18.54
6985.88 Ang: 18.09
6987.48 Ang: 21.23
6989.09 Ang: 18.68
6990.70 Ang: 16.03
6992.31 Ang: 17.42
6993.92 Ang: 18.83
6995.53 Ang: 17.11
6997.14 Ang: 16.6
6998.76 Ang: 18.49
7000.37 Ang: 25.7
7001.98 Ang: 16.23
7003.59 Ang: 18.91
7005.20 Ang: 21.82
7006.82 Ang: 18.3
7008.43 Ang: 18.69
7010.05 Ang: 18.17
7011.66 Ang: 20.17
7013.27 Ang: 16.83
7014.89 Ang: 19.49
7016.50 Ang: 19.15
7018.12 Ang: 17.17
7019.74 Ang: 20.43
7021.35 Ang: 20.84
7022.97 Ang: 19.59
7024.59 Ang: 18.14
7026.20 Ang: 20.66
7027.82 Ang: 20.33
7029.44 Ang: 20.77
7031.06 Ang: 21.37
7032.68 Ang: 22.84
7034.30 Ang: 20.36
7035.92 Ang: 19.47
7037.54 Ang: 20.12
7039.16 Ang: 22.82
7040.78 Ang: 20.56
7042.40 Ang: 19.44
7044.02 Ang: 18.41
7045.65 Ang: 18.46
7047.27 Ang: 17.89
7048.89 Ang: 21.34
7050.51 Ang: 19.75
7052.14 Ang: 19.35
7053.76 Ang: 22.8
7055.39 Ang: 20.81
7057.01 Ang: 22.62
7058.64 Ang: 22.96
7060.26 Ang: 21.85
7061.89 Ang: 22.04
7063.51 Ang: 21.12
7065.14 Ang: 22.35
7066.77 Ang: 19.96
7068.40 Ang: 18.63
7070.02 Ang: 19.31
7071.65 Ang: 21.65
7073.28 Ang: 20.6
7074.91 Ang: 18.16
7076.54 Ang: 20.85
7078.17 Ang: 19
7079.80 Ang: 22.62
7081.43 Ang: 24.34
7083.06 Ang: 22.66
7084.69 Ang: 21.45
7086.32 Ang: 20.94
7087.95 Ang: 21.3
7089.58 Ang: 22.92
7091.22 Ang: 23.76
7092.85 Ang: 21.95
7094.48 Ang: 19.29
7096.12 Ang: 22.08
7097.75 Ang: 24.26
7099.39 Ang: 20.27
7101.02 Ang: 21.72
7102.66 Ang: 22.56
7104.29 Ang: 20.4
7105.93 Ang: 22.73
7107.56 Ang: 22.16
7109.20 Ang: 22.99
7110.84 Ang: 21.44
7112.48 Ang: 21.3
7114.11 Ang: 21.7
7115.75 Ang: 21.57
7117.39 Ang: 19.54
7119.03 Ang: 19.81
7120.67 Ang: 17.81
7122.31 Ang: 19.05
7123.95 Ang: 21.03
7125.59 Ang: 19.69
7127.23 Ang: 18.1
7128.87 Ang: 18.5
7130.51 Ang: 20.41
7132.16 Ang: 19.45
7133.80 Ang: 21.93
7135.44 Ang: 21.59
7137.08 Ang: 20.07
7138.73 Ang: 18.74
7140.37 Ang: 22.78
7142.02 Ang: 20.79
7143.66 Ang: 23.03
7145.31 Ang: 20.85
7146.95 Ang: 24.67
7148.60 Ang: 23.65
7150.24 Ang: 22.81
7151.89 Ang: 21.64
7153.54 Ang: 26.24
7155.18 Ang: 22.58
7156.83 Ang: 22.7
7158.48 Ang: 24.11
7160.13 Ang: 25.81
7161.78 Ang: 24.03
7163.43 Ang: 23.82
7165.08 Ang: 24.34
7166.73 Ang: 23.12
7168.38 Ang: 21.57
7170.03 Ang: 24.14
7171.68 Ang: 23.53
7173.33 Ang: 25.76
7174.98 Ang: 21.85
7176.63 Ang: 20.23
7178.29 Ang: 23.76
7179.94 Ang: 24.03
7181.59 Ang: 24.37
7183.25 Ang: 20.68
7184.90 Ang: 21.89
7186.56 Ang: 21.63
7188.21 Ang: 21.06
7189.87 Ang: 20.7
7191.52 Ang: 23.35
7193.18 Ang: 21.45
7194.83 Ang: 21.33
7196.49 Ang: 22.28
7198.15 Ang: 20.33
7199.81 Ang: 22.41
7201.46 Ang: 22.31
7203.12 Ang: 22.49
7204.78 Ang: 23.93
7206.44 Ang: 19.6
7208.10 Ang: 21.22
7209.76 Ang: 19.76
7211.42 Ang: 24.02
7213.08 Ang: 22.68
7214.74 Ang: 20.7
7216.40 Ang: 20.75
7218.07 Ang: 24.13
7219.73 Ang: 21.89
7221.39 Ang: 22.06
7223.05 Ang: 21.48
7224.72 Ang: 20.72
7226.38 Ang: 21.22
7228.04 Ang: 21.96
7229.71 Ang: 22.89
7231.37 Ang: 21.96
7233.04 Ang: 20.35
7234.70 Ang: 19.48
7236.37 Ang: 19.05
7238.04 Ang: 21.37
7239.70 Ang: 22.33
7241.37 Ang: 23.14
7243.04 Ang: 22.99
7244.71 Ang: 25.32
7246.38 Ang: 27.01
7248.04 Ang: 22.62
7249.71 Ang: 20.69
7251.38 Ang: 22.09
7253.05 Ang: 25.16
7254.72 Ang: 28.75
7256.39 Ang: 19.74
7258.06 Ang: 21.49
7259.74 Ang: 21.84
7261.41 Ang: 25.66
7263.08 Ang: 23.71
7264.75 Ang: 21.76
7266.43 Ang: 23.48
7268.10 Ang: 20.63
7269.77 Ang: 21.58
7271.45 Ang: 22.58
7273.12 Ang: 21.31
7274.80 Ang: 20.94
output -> 0.06 mag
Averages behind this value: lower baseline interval 20.9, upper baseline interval 22.2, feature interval 19.9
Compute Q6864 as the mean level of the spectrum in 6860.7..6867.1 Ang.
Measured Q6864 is 19.8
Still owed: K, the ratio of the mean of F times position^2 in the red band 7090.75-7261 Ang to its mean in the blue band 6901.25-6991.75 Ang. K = 1.15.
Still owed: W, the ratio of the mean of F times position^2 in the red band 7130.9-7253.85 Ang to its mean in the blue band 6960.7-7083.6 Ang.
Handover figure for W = 1.17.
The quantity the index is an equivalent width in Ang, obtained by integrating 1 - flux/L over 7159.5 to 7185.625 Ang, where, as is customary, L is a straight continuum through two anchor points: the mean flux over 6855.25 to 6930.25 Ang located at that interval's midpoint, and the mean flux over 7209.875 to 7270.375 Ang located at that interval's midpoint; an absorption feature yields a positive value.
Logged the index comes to -1.4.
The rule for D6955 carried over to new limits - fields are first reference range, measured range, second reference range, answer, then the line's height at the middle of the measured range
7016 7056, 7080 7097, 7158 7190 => -0.04 mag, 21.2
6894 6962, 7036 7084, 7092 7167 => 0.03 mag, 21.4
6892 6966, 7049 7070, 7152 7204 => 0.03 mag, 21.8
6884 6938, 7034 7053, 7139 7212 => 0.10 mag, 21.8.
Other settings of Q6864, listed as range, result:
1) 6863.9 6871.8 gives 20.3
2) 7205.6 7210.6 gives 20.2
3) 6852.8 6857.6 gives 20.2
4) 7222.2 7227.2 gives 21.1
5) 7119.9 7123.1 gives 18.4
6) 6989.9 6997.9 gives 17.2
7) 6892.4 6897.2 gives 19.5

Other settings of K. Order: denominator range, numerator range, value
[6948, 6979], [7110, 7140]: 1.07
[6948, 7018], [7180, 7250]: 1.21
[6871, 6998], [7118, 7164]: 1.13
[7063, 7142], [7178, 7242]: 1.07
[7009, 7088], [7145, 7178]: 1.18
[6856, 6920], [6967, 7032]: 0.96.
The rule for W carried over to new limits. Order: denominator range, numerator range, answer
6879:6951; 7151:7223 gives 1.16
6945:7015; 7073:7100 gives 1.15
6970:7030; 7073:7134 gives 1.12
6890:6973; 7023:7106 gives 1.06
